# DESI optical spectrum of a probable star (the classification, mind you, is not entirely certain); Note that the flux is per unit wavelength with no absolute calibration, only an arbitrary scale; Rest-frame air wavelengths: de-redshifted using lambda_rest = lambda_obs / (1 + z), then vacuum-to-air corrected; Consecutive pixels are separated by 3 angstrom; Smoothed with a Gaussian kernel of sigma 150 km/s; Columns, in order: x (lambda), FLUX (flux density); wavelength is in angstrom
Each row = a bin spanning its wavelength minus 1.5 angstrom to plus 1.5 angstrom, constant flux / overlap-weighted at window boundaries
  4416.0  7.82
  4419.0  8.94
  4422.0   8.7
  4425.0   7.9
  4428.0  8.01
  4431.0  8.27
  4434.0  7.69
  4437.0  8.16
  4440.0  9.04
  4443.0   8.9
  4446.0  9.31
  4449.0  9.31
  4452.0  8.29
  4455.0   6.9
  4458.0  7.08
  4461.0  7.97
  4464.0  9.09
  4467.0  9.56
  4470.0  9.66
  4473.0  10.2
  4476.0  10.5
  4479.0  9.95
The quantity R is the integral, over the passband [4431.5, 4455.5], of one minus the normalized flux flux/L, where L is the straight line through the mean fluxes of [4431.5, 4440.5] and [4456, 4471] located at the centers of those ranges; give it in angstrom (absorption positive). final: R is -0.57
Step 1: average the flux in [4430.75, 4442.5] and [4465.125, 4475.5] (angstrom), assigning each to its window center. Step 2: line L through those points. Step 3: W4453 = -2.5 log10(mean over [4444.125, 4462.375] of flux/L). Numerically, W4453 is 0.11 mag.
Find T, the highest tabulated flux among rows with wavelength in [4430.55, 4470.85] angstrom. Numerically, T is 9.66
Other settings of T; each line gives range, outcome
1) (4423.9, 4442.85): 9.04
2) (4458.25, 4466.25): 9.09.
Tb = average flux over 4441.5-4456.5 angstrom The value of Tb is 8.54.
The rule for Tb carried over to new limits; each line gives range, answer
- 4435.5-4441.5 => 8.6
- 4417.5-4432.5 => 8.36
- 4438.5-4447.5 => 9.08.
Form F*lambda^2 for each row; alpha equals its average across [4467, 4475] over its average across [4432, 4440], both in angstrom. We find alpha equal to 1.2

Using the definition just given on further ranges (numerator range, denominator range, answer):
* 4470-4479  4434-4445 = 1.20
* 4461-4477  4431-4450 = 1.12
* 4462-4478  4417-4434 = 1.20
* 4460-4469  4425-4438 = 1.14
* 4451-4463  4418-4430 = 0.92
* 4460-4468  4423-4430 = 1.13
